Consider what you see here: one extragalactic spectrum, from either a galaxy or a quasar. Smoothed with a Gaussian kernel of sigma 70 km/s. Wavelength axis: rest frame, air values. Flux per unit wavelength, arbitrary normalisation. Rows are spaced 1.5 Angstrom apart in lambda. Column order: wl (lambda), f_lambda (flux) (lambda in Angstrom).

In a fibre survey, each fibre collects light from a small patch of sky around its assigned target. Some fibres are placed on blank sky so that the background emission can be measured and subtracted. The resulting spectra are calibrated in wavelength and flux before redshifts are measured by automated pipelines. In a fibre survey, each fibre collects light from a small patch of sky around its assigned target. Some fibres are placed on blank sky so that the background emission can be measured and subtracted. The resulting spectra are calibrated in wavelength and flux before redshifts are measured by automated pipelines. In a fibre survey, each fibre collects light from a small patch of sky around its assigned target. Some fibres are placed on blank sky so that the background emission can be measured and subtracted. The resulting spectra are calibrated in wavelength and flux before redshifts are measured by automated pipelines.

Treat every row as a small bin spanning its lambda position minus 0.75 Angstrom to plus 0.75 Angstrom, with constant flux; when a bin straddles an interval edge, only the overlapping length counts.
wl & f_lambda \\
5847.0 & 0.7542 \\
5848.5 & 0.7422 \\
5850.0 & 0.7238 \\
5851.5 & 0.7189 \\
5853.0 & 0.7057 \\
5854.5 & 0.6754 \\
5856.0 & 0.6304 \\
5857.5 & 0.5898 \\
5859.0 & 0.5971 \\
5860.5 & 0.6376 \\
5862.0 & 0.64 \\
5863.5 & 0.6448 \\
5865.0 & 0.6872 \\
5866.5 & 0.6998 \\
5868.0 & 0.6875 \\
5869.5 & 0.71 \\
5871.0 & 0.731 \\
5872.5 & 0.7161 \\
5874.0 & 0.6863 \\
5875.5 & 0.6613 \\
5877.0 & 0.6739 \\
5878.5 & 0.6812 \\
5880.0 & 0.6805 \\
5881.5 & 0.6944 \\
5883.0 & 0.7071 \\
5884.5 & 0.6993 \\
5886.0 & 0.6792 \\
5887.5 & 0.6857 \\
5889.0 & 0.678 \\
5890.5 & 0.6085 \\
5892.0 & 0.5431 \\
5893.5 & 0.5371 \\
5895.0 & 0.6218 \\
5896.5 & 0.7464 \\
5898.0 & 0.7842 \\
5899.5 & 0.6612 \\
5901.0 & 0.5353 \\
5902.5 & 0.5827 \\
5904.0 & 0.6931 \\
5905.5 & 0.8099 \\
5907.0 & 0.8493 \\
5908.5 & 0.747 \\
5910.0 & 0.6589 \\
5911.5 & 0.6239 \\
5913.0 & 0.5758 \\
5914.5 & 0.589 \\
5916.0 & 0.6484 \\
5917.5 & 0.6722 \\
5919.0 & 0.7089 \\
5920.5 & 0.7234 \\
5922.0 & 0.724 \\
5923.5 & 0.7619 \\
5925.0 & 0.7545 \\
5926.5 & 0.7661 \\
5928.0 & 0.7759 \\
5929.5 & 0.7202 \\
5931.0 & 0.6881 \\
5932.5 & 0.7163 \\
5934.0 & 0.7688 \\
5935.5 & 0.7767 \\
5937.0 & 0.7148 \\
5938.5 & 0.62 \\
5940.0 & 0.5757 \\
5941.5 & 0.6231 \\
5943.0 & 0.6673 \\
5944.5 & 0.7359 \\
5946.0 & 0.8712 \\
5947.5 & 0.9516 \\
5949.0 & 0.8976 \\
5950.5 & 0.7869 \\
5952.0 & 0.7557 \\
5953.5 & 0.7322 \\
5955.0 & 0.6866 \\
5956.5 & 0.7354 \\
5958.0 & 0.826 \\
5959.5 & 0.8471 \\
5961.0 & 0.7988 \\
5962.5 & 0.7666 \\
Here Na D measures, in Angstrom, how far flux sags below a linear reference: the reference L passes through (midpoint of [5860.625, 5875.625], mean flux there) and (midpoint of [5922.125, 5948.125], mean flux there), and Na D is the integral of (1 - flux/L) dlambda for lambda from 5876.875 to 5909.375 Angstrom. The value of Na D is 1.2 Angstrom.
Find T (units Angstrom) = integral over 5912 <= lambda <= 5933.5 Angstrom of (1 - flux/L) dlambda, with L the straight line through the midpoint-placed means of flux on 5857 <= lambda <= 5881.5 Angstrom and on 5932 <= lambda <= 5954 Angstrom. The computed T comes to 0.7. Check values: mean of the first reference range 0.672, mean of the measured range 0.702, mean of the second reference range 0.747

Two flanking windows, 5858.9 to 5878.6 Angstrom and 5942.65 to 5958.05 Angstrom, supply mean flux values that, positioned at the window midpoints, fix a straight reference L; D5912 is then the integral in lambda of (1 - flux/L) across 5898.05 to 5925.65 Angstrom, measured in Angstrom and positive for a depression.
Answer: 1.8 Angstrom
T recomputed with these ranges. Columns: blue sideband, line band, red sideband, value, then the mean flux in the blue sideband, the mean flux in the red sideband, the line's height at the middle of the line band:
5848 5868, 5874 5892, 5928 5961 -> 0.51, 0.668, 0.749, 0.692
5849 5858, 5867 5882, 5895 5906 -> -0.29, 0.678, 0.68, 0.679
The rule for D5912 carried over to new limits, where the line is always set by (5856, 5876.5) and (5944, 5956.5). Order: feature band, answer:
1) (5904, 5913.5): 0.27 Angstrom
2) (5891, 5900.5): 0.92 Angstrom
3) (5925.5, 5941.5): 1.32 Angstrom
